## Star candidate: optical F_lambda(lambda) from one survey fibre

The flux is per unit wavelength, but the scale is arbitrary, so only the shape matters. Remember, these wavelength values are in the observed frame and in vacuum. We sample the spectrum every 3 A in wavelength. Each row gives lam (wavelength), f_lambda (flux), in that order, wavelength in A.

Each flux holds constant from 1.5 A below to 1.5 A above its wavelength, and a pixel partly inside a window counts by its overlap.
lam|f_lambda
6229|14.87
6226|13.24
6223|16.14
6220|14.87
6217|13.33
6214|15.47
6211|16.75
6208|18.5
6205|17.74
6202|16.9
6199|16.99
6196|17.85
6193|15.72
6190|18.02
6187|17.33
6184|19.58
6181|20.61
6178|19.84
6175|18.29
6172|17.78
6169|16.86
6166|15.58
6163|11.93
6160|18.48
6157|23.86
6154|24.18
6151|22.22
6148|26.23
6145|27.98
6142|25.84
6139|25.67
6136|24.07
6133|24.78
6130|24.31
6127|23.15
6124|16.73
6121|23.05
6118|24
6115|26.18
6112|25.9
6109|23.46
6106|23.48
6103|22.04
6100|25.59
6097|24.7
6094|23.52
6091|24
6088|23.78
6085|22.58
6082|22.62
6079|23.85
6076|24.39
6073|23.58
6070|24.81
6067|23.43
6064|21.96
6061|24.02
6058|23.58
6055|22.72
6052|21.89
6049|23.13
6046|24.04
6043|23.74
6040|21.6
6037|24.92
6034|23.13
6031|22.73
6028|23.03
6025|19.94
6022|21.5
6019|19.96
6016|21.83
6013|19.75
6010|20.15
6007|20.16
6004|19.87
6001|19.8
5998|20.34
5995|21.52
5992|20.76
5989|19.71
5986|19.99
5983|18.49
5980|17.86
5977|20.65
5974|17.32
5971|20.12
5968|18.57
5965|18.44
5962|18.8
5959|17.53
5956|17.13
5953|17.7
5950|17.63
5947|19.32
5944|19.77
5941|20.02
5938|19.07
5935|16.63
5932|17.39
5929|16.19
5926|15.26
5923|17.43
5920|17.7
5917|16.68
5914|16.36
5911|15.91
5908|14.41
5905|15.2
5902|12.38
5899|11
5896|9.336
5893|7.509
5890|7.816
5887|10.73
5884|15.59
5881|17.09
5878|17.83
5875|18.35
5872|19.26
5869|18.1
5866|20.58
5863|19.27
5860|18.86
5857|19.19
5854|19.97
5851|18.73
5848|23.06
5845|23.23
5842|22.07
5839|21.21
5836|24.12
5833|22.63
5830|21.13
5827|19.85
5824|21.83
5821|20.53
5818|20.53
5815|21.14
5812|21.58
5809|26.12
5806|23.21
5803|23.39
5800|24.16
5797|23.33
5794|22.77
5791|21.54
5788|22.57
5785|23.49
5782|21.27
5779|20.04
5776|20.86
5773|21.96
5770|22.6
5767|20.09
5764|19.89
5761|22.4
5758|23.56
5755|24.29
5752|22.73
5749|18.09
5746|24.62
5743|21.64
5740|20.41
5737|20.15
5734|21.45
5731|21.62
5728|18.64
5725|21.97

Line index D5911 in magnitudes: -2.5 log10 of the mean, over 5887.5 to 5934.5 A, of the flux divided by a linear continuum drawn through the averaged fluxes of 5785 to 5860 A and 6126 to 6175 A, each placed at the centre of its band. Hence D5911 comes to 0.49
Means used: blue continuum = 22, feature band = 14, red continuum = 21.9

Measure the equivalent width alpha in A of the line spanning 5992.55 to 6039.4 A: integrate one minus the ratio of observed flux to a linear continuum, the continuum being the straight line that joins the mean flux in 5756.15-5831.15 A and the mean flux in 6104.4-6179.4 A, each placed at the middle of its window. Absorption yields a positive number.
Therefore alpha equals 1.8 A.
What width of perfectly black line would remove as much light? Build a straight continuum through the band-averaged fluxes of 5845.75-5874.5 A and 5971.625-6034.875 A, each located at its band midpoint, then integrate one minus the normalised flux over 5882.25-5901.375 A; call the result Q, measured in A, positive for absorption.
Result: 9.0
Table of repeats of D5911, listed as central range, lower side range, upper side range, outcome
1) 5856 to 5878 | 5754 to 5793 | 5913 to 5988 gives 0.049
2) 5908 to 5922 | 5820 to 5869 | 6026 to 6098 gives 0.302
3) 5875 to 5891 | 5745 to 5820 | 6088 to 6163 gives 0.489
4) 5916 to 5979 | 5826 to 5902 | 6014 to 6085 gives 0.113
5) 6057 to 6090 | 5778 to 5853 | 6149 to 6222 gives -0.221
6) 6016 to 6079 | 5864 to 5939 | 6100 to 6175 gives -0.163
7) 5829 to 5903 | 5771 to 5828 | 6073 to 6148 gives 0.269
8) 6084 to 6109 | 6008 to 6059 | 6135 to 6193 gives -0.111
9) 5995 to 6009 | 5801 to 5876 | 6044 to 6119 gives 0.135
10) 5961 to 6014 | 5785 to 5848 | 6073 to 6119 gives 0.192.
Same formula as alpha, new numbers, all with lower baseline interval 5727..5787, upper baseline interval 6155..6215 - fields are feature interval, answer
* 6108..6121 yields -4.48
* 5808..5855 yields -1.88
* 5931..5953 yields 1.53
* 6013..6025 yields -0.97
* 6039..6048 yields -1.99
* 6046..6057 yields -2.25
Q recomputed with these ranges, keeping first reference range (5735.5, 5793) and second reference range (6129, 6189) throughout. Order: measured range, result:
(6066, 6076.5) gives -1.3 A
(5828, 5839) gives -0.4 A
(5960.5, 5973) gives 1.5 A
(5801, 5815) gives -1.1 A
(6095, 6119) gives -3.5 A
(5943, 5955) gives 1.7 A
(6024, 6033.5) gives -0.3 A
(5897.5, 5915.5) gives 6.1 A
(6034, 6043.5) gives -0.9 A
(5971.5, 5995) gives 2.2 A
